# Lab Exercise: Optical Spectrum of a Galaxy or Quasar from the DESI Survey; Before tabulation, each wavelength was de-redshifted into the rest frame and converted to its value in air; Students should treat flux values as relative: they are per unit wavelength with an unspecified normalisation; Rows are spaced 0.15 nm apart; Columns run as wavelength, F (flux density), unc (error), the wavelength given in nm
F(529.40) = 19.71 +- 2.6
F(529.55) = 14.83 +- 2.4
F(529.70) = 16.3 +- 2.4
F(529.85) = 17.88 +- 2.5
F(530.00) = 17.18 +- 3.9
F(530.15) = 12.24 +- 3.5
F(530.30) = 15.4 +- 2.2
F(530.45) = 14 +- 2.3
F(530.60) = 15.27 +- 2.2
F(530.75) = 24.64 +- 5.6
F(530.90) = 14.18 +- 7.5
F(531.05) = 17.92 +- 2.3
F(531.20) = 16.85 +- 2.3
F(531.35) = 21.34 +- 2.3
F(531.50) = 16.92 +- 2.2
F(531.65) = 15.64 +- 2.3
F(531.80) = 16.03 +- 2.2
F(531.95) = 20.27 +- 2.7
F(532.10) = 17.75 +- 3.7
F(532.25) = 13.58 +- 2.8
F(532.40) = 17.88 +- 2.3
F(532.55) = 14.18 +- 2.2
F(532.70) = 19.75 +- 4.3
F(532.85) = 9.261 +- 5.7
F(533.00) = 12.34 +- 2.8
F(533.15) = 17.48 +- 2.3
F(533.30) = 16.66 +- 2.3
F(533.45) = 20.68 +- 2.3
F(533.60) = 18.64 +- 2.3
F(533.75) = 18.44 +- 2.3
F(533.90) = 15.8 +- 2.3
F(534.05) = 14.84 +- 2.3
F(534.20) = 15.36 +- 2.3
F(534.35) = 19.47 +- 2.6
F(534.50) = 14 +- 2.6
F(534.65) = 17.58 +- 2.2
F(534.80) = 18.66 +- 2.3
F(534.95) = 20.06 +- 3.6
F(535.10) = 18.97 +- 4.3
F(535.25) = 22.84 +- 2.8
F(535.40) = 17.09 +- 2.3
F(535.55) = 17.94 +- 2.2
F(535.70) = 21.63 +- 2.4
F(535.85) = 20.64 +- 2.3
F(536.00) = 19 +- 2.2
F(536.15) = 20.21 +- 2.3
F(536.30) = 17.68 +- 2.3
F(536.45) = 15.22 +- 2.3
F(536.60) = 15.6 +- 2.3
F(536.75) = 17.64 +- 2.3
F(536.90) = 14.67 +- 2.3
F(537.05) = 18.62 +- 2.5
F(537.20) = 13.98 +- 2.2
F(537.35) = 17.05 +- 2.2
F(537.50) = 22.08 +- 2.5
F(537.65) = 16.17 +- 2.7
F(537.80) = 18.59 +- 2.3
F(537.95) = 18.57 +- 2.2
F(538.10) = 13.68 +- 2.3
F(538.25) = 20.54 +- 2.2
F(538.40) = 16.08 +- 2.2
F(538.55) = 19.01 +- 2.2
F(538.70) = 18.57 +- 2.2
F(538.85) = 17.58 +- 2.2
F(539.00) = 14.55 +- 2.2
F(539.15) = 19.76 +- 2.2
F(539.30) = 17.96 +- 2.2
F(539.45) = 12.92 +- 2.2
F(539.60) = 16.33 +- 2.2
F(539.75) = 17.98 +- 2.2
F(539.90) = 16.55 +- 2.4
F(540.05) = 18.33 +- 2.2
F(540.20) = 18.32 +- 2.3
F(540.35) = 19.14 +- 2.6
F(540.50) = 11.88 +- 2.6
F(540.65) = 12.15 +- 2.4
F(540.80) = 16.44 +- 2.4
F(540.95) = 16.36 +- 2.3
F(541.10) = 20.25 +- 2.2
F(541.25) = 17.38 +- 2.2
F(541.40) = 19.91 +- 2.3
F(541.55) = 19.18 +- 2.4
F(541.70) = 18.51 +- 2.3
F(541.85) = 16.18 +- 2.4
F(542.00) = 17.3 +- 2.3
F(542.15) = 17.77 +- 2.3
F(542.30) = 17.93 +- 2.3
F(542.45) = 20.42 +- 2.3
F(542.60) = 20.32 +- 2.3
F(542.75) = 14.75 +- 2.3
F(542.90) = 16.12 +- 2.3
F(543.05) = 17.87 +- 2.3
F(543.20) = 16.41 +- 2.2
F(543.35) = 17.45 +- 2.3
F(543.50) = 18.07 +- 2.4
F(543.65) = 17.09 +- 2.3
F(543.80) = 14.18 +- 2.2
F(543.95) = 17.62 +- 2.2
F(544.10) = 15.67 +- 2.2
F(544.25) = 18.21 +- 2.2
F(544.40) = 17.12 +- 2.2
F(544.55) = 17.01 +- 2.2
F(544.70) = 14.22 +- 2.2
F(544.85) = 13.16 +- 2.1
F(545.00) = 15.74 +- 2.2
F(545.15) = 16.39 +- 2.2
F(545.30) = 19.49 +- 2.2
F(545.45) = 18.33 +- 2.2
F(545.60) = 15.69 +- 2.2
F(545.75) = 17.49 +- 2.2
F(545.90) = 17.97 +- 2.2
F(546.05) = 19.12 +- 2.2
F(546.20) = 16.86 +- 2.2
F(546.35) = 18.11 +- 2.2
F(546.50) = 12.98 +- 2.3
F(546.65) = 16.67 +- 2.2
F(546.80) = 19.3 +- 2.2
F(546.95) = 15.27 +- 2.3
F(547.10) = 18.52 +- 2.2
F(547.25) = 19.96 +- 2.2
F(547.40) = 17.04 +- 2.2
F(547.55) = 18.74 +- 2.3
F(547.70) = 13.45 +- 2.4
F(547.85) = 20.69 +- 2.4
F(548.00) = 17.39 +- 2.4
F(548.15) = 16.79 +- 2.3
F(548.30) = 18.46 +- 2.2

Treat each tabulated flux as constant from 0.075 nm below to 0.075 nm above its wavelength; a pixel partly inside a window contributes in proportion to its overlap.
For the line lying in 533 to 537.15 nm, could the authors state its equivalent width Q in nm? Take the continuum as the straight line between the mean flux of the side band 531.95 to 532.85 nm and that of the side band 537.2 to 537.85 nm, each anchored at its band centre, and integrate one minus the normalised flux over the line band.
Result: -0.17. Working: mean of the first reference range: 16.3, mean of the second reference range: 17.9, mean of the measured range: 17.9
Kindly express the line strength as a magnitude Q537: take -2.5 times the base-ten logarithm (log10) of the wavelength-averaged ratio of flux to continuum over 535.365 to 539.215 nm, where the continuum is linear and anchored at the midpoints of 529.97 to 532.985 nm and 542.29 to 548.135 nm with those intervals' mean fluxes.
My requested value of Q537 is -0.07 mag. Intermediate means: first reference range 16.4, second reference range 17.1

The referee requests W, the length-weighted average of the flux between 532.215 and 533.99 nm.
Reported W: 16.3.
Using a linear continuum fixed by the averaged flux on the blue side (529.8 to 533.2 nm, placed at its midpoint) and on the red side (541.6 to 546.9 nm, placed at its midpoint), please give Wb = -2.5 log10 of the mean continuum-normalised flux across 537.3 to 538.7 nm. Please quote -0.08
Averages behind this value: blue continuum 16.4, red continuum 17.1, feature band 18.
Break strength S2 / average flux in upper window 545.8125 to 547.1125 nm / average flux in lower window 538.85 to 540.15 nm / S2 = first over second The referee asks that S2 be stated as 1.0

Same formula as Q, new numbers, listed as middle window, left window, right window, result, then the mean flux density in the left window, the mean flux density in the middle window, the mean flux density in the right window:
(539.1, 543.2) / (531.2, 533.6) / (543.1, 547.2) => -0.12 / 16.7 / 17.3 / 16.8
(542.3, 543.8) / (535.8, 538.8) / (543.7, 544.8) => -0.09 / 17.7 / 17.5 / 16.2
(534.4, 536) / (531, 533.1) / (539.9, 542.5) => -0.21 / 16.4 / 19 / 17.4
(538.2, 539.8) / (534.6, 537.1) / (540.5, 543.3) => 0.05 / 18.5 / 17.3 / 17.4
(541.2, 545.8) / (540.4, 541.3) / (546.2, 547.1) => -0.29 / 15.8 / 17.2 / 16.7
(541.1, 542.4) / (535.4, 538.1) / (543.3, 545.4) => -0.09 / 17.8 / 18.2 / 16.5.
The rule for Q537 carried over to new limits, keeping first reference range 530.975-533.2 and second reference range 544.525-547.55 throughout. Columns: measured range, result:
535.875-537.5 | -0.04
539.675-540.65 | 0.01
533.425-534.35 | -0.05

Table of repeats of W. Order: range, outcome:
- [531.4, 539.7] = 17.3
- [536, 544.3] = 17.3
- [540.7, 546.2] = 17.3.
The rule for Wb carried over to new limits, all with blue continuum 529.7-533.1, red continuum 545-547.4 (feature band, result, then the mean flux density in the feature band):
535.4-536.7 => -0.10 mag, 18.4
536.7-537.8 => -0.03 mag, 17.3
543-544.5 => 0.02 mag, 17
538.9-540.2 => 0.00 mag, 16.9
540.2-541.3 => 0.04 mag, 16.3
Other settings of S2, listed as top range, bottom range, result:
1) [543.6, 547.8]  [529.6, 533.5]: 1.02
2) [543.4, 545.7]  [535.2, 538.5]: 0.92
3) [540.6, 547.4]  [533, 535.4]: 0.97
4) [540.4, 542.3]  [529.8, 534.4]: 1.02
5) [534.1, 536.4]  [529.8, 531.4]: 1.10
